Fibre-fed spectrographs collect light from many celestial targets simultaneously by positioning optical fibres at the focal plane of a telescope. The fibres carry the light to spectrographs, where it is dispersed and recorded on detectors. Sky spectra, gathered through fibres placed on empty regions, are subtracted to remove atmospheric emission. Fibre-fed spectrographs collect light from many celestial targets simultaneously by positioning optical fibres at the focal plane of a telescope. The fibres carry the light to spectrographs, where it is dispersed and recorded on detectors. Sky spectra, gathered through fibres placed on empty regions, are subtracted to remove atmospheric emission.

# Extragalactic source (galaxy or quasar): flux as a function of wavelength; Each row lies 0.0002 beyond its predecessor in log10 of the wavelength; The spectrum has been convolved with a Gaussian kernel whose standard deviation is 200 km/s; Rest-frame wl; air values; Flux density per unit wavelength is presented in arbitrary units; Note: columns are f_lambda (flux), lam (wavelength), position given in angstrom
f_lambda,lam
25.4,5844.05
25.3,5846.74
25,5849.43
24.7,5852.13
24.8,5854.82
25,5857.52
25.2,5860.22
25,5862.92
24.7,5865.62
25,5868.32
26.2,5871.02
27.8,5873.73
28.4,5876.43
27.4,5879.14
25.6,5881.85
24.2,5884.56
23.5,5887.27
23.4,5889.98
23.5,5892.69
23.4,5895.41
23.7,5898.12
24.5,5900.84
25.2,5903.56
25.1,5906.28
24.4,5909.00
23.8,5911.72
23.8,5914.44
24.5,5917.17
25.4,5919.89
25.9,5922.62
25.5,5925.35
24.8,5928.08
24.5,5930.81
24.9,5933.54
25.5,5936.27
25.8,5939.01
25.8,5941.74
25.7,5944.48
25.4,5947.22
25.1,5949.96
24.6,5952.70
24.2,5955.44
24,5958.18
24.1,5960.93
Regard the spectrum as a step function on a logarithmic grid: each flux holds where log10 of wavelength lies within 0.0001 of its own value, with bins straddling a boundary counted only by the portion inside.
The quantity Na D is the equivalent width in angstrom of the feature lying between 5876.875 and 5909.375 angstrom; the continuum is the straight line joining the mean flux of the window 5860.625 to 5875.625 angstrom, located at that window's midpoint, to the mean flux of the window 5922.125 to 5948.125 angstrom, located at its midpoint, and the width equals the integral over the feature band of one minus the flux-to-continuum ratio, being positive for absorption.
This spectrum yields 1.3 angstrom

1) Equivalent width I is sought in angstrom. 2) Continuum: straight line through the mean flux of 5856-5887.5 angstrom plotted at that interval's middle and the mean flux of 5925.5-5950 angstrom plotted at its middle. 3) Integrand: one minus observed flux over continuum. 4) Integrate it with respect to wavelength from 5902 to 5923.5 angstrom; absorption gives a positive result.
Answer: 0.6 angstrom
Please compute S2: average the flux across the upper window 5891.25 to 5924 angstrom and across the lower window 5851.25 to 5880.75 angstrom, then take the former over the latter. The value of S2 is 0.94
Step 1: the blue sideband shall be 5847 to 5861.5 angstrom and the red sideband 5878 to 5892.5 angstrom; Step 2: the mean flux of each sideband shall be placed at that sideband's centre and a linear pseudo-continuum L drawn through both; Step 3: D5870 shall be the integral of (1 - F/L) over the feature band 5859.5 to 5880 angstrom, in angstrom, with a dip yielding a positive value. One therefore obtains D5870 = -1.2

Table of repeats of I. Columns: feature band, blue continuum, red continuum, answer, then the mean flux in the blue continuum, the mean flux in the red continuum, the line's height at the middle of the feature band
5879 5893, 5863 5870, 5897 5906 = 0.2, 25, 24.5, 24.7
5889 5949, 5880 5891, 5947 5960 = -0.7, 24.3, 24.6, 24.5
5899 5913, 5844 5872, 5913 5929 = 0.2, 25.1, 25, 25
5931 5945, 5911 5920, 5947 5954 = -0.4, 24.3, 25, 24.7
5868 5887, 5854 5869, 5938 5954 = -0.9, 24.9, 25.4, 25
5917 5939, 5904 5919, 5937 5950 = -0.2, 24.4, 25.6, 25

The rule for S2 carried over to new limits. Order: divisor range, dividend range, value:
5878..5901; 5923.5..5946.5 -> 1.04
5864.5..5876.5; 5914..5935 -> 0.95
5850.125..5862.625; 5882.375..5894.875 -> 0.95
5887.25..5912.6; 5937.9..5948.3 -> 1.07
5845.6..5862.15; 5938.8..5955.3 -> 1.01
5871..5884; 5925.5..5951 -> 0.94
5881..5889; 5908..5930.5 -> 1.02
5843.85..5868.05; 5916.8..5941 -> 1.01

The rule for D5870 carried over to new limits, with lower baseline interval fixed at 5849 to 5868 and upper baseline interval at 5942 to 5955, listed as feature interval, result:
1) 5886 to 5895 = 0.6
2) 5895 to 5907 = 0.3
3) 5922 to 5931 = 0.0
